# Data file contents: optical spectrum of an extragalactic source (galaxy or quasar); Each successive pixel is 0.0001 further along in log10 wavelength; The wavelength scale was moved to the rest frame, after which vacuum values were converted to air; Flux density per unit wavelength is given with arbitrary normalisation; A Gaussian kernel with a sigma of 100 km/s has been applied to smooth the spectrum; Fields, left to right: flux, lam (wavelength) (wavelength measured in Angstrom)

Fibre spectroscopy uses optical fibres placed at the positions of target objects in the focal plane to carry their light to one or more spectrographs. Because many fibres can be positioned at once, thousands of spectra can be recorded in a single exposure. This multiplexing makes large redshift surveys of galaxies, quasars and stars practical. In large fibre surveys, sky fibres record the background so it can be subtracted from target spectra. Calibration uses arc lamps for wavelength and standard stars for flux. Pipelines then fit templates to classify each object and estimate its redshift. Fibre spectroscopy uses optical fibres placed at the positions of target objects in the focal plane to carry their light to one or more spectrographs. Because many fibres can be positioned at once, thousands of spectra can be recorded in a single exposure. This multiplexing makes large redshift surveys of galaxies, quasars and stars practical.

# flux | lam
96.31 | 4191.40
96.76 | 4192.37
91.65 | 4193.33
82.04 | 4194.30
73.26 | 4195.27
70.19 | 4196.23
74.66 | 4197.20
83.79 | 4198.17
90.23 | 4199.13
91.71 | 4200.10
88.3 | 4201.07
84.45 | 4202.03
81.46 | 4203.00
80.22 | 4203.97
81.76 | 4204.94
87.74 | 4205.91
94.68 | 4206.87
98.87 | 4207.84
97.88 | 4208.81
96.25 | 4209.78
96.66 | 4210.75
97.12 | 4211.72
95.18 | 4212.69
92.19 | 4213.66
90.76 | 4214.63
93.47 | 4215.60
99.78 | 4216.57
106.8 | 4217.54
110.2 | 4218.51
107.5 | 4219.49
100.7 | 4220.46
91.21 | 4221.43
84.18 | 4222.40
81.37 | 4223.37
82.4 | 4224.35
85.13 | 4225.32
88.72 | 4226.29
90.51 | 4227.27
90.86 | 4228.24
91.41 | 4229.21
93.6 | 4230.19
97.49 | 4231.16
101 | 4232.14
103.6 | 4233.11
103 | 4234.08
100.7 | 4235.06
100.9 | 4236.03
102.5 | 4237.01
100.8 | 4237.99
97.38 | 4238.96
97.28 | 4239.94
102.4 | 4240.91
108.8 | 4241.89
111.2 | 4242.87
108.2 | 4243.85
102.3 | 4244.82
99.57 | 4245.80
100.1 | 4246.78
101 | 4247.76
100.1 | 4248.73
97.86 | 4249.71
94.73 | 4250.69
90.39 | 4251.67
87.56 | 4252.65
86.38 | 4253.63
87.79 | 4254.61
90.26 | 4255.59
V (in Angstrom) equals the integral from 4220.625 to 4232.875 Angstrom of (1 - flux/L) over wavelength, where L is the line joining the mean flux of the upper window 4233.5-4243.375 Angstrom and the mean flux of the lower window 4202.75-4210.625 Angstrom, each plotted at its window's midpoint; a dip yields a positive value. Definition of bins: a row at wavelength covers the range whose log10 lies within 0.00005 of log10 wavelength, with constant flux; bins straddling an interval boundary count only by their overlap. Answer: 1.0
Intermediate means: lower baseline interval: 90.4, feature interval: 90.4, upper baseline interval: 102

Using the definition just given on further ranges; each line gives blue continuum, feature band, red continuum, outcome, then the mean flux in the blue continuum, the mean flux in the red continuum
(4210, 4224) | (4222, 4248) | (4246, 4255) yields -0.6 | 96.1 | 94.2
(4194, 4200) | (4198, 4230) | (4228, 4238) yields -1.3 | 79.7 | 98.8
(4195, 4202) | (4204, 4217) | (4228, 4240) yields -0.8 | 82.3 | 98.7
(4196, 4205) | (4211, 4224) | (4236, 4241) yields -0.8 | 83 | 100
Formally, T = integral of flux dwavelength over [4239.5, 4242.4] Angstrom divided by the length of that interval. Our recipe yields 103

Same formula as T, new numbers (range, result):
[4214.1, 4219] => 100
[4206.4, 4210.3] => 96.8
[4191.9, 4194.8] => 90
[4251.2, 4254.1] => 88.1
